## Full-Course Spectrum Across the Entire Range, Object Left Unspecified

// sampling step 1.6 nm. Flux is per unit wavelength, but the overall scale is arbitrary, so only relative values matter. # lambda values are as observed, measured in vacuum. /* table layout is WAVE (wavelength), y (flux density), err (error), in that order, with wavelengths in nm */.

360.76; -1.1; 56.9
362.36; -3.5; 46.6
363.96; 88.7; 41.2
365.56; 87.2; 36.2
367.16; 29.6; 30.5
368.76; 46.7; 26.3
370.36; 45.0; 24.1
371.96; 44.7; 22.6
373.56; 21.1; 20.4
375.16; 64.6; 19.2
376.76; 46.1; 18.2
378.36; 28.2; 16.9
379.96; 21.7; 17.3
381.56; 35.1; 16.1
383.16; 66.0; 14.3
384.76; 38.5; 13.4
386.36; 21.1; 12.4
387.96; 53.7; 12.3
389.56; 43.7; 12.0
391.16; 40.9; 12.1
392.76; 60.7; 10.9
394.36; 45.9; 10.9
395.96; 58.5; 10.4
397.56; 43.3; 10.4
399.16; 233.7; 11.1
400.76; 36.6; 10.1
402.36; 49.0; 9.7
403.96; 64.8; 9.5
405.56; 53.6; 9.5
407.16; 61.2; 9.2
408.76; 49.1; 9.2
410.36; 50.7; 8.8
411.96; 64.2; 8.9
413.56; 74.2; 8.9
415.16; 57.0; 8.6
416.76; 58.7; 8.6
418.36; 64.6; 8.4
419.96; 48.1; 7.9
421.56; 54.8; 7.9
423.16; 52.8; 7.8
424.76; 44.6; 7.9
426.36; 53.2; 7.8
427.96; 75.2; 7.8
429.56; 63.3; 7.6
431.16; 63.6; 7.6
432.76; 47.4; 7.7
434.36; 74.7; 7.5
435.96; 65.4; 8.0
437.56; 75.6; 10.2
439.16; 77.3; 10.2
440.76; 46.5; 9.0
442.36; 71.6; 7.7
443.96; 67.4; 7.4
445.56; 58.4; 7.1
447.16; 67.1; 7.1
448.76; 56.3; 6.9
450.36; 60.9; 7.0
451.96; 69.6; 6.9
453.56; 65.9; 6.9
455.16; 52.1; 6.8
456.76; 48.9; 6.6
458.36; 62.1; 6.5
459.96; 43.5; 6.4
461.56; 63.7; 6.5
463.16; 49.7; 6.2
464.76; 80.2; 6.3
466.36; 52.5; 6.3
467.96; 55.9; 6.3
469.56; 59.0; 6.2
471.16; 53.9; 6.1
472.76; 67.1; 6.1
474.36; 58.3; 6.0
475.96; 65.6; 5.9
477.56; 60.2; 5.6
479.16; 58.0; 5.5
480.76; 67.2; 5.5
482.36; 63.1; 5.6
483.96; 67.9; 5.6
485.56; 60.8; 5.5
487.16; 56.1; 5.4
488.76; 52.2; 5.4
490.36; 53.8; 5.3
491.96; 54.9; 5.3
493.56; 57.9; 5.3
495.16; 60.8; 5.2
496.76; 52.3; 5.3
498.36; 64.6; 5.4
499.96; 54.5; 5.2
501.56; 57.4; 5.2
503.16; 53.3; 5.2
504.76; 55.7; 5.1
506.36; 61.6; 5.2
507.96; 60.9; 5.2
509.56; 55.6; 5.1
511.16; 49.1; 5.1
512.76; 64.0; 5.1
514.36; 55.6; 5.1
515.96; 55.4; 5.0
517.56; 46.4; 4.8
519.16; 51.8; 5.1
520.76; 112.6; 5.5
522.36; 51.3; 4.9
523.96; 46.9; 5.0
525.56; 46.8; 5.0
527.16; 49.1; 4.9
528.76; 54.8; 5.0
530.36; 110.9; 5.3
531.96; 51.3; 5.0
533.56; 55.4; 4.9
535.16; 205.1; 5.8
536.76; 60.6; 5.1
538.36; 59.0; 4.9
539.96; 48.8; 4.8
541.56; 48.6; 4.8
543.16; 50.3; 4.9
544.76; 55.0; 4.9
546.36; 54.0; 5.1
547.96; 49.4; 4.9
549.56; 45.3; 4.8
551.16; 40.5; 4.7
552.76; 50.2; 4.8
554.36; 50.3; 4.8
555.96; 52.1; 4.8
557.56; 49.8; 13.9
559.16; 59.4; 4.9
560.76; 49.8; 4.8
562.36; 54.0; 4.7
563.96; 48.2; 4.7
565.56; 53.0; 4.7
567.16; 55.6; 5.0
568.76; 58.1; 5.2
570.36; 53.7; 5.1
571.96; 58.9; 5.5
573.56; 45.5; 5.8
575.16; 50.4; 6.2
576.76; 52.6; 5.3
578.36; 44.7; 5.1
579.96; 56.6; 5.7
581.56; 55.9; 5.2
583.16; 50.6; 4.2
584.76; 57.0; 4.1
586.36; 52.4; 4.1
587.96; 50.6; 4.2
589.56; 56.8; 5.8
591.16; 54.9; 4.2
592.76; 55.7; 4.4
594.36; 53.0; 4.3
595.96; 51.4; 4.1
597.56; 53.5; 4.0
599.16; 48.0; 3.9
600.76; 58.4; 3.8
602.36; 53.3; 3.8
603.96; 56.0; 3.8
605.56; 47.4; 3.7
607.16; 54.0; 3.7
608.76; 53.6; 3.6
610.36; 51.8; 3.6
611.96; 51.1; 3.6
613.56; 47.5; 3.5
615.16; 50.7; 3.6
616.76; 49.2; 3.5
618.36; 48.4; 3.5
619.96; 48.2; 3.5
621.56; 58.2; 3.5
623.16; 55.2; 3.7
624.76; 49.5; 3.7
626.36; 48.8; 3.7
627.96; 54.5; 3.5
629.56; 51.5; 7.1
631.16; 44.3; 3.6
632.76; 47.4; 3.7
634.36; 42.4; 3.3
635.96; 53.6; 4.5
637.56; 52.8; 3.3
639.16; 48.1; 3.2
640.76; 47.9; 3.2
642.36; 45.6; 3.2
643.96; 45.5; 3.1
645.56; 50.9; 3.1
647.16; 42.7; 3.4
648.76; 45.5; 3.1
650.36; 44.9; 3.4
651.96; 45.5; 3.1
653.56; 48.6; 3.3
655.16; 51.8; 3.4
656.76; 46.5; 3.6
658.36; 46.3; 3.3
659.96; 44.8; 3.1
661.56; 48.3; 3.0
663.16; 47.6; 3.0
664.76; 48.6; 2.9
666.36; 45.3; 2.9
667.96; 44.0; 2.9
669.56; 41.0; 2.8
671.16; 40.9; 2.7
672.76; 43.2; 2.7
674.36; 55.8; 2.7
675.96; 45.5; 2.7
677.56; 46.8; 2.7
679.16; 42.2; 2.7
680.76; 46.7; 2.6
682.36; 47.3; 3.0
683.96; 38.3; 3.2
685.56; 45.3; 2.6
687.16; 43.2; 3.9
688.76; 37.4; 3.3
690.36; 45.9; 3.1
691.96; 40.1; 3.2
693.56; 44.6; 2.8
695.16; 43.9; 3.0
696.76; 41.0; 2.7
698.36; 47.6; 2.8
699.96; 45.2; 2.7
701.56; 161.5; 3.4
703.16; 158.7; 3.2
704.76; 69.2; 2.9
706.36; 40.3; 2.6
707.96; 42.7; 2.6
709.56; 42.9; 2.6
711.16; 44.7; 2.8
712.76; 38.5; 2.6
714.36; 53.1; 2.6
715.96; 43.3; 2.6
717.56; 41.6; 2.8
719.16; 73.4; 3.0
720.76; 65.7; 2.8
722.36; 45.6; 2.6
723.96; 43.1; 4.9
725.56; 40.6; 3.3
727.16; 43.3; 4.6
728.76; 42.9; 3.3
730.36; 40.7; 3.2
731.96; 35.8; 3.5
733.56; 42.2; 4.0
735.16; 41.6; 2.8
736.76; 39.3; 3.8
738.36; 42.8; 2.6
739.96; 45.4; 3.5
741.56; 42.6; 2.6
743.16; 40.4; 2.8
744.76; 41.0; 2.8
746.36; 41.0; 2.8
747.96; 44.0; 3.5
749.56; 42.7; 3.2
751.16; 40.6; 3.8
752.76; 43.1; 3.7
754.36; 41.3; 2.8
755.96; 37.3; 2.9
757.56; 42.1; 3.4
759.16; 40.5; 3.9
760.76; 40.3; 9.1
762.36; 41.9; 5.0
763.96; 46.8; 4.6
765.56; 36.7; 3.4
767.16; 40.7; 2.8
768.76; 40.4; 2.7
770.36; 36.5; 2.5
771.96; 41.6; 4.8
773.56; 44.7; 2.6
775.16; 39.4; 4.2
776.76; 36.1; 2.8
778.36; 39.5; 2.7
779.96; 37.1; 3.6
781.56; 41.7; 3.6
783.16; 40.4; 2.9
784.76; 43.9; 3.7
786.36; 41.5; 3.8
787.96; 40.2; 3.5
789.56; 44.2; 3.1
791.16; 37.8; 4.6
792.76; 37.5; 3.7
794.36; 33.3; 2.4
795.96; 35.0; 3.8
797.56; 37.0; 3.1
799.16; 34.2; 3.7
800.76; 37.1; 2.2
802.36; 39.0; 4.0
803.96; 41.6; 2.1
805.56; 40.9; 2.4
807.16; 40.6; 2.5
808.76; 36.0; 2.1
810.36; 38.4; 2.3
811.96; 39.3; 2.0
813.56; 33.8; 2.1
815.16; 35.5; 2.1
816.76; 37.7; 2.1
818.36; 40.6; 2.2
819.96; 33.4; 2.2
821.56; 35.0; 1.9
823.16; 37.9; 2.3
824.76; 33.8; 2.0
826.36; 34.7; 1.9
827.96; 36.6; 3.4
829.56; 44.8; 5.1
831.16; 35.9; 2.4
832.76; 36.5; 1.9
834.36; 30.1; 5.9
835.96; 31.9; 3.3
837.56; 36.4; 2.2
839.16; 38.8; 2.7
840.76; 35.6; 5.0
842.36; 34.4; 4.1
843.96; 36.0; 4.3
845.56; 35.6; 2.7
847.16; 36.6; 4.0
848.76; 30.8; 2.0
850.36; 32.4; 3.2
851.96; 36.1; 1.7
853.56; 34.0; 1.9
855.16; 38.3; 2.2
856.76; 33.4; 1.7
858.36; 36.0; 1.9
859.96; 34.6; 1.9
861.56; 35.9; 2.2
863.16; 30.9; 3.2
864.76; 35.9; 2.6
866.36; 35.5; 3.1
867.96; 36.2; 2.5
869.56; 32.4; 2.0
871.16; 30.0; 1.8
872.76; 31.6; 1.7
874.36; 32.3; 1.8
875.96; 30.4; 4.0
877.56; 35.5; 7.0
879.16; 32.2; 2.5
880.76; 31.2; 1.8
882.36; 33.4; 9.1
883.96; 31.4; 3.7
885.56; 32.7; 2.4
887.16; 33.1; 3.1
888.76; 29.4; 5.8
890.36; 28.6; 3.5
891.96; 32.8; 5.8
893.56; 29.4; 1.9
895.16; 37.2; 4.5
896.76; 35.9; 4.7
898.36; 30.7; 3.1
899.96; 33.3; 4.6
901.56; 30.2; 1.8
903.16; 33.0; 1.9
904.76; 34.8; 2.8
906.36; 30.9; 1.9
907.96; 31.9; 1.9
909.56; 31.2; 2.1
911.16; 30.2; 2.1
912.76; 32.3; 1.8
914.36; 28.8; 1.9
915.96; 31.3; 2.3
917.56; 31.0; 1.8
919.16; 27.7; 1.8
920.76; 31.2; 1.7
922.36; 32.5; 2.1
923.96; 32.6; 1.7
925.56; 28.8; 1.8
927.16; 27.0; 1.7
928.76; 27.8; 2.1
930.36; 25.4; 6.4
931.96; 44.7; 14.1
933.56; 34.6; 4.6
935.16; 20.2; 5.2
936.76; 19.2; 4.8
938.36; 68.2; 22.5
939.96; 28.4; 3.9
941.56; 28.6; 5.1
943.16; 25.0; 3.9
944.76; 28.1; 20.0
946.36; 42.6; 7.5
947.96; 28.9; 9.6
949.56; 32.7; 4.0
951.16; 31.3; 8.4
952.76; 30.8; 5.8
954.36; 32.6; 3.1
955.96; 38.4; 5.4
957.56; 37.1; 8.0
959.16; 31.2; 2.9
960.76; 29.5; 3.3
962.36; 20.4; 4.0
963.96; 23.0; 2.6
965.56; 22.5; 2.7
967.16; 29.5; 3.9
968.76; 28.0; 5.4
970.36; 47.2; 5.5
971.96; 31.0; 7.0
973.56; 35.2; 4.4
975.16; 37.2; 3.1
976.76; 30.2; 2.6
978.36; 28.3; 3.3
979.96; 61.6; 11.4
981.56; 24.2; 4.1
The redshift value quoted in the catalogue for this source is 0.070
